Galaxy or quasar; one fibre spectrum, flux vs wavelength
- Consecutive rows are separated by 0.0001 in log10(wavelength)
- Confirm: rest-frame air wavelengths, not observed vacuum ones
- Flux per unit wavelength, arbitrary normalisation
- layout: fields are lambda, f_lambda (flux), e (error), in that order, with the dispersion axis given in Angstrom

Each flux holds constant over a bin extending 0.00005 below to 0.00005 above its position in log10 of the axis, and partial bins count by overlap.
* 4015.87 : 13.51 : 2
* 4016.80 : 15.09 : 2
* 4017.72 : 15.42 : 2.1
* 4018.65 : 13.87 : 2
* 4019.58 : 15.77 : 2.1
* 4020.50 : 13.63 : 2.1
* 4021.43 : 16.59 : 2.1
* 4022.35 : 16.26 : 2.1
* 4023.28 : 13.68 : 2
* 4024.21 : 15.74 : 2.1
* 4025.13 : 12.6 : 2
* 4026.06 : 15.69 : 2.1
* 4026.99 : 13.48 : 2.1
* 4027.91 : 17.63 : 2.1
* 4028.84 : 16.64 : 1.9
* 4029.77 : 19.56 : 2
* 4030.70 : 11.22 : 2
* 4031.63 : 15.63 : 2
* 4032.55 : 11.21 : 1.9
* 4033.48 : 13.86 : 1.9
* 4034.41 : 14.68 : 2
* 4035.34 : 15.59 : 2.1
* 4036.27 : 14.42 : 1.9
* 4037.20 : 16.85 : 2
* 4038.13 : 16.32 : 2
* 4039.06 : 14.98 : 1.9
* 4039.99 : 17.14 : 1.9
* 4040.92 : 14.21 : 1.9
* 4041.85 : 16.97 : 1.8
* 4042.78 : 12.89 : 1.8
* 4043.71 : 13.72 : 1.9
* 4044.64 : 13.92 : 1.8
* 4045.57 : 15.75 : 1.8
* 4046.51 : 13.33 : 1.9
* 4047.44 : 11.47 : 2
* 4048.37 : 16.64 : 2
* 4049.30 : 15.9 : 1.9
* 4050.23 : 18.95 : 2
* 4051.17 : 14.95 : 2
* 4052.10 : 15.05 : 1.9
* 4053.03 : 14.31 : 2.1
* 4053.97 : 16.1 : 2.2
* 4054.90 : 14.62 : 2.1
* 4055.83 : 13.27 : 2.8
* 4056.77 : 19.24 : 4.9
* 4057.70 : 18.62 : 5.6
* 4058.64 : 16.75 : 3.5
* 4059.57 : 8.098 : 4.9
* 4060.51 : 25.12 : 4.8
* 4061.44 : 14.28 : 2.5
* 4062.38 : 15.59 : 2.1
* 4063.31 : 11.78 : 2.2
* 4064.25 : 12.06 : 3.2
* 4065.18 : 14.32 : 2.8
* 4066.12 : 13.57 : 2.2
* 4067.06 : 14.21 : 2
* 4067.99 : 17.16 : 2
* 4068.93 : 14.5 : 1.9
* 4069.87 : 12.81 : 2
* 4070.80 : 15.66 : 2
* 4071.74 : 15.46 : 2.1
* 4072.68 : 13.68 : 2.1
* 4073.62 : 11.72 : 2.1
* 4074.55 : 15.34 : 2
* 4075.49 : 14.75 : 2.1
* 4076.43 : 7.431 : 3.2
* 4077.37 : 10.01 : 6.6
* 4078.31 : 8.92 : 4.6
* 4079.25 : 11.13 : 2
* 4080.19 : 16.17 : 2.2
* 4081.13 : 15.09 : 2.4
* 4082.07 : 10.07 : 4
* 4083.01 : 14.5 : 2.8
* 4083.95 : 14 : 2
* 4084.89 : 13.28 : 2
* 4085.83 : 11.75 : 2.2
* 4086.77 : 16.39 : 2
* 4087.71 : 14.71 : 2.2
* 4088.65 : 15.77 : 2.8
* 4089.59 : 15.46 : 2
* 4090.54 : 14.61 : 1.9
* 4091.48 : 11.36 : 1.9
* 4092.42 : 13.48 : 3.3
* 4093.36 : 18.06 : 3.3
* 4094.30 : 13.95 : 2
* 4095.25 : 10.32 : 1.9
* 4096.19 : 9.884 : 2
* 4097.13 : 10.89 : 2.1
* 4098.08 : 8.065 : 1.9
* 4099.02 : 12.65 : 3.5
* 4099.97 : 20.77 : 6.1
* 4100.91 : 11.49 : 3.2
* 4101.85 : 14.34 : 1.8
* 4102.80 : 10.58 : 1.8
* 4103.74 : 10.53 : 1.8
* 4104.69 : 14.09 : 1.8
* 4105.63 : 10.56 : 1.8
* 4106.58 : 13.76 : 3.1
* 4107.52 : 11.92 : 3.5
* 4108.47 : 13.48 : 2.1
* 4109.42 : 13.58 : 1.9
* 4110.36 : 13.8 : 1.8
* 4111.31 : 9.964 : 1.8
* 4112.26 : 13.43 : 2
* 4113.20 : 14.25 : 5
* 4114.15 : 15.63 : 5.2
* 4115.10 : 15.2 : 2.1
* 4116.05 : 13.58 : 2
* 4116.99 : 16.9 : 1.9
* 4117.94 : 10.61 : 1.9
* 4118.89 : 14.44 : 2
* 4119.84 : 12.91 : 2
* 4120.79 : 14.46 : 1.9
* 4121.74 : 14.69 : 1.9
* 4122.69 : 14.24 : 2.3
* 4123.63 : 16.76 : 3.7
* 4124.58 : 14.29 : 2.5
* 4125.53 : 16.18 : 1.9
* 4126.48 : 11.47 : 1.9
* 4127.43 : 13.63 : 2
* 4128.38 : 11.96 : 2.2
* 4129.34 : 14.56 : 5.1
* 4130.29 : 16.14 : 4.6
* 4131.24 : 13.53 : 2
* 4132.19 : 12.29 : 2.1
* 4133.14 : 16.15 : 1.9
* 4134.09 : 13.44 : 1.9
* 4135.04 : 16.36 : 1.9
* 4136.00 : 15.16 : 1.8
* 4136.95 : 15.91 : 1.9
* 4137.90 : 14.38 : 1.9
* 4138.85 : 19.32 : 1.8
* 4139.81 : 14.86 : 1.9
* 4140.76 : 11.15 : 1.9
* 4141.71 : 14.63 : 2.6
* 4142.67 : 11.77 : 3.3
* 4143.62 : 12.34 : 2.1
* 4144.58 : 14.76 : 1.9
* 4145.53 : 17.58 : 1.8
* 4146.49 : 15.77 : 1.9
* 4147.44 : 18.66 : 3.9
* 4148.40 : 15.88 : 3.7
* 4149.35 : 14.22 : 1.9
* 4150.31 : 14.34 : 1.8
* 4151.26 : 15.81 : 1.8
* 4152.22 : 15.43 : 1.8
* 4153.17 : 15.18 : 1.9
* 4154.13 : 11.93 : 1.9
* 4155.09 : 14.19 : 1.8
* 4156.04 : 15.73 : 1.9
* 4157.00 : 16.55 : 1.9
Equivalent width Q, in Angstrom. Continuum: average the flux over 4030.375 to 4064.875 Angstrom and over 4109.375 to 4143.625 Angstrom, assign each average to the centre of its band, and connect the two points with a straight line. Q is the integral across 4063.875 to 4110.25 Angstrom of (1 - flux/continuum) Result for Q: 4.4 Angstrom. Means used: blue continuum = 15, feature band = 13.2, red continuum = 14.2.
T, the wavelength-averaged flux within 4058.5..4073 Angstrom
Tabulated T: 14.7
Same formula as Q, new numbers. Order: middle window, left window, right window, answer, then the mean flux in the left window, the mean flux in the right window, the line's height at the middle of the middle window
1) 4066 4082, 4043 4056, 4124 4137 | 1.5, 14.9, 14.3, 14.7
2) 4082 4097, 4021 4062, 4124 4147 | 1.3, 15.3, 14.5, 14.9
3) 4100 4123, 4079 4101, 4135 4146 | 1.1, 13.6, 14.8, 14.1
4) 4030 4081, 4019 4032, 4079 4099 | -0.6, 15.3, 13.3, 14.3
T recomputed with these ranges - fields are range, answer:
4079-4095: 14.1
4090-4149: 13.9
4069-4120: 13.2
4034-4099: 14.2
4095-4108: 12.2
